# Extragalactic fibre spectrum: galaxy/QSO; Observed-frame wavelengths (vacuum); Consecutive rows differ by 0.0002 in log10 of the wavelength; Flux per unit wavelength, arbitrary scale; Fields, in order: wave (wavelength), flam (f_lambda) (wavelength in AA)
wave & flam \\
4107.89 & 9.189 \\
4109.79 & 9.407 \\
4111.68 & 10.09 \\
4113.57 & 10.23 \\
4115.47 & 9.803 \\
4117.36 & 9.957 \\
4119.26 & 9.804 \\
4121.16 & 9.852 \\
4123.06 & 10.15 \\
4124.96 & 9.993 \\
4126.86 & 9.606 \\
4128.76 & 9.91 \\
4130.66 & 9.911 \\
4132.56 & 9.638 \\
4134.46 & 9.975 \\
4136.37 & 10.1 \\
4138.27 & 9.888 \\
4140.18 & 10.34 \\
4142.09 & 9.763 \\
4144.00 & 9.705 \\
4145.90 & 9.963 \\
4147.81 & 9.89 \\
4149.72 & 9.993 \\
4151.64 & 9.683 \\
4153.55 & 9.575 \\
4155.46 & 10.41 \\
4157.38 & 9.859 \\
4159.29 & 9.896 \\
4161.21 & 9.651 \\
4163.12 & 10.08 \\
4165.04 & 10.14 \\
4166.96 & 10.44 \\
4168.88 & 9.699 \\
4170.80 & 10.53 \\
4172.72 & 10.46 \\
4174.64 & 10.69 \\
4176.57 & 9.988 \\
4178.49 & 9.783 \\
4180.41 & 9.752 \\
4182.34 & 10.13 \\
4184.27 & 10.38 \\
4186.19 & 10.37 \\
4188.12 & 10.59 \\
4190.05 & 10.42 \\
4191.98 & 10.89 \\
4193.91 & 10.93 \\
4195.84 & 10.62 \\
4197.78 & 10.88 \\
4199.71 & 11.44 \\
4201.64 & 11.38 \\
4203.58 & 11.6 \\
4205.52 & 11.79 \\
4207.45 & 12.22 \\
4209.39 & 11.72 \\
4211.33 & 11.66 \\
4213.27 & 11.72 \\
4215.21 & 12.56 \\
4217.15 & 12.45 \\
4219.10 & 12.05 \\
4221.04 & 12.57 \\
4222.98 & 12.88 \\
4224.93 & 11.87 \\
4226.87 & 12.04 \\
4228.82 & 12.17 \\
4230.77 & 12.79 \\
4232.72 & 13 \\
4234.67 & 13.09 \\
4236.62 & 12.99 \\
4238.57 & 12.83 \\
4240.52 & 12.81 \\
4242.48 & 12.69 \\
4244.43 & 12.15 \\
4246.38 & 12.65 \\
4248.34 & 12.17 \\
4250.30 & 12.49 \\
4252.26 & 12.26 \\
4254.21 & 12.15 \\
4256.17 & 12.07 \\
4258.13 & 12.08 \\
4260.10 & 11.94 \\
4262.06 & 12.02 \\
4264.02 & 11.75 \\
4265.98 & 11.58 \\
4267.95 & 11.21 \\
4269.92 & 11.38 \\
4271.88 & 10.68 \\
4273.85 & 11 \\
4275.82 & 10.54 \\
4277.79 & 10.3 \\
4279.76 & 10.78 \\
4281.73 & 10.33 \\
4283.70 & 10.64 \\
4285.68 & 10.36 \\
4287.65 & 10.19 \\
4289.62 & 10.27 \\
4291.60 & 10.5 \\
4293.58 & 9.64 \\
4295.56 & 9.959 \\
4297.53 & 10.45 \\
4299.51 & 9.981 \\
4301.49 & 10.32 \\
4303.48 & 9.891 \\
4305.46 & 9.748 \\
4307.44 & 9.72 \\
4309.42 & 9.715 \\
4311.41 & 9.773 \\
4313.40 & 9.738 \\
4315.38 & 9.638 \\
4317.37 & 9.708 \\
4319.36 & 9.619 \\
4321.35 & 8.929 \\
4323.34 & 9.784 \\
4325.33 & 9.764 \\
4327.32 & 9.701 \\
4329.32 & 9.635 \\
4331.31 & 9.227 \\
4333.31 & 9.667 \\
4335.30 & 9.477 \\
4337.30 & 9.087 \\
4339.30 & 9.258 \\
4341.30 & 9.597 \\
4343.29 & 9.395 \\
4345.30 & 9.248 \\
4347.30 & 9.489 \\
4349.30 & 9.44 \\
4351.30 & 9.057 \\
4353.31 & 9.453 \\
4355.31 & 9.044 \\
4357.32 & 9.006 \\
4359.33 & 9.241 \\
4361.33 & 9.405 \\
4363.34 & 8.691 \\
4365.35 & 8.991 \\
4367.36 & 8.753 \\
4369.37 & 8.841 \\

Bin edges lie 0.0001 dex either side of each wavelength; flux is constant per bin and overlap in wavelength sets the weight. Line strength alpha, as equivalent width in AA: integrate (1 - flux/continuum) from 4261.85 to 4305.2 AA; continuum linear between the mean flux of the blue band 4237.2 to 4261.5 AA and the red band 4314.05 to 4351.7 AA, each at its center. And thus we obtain 2.32 AA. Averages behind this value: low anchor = 12.4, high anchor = 9.47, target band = 10.6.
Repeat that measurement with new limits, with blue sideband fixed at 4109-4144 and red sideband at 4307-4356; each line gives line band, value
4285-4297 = -0.7 AA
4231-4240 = -3.0 AA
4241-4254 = -3.7 AA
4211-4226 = -3.9 AA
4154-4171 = -0.4 AA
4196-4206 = -1.6 AA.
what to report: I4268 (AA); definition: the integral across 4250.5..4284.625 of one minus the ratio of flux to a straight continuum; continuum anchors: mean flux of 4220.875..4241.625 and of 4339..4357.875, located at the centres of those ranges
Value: 0.75 AA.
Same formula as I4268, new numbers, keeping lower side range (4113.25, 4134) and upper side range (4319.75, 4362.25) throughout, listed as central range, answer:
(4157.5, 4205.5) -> -3.51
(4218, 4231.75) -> -3.83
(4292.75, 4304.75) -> -0.71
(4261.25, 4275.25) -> -2.63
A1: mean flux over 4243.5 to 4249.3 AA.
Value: 12.3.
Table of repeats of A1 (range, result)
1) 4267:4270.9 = 11.3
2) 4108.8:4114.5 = 9.9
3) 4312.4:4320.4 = 9.67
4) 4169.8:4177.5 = 10.4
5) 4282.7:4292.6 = 10.4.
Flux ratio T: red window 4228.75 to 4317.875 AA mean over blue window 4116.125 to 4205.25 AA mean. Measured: 1.09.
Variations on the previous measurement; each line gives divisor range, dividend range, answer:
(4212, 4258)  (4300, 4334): 0.78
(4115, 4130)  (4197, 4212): 1.17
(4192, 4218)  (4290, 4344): 0.84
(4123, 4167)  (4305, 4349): 0.96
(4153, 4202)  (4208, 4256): 1.20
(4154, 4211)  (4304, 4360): 0.90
